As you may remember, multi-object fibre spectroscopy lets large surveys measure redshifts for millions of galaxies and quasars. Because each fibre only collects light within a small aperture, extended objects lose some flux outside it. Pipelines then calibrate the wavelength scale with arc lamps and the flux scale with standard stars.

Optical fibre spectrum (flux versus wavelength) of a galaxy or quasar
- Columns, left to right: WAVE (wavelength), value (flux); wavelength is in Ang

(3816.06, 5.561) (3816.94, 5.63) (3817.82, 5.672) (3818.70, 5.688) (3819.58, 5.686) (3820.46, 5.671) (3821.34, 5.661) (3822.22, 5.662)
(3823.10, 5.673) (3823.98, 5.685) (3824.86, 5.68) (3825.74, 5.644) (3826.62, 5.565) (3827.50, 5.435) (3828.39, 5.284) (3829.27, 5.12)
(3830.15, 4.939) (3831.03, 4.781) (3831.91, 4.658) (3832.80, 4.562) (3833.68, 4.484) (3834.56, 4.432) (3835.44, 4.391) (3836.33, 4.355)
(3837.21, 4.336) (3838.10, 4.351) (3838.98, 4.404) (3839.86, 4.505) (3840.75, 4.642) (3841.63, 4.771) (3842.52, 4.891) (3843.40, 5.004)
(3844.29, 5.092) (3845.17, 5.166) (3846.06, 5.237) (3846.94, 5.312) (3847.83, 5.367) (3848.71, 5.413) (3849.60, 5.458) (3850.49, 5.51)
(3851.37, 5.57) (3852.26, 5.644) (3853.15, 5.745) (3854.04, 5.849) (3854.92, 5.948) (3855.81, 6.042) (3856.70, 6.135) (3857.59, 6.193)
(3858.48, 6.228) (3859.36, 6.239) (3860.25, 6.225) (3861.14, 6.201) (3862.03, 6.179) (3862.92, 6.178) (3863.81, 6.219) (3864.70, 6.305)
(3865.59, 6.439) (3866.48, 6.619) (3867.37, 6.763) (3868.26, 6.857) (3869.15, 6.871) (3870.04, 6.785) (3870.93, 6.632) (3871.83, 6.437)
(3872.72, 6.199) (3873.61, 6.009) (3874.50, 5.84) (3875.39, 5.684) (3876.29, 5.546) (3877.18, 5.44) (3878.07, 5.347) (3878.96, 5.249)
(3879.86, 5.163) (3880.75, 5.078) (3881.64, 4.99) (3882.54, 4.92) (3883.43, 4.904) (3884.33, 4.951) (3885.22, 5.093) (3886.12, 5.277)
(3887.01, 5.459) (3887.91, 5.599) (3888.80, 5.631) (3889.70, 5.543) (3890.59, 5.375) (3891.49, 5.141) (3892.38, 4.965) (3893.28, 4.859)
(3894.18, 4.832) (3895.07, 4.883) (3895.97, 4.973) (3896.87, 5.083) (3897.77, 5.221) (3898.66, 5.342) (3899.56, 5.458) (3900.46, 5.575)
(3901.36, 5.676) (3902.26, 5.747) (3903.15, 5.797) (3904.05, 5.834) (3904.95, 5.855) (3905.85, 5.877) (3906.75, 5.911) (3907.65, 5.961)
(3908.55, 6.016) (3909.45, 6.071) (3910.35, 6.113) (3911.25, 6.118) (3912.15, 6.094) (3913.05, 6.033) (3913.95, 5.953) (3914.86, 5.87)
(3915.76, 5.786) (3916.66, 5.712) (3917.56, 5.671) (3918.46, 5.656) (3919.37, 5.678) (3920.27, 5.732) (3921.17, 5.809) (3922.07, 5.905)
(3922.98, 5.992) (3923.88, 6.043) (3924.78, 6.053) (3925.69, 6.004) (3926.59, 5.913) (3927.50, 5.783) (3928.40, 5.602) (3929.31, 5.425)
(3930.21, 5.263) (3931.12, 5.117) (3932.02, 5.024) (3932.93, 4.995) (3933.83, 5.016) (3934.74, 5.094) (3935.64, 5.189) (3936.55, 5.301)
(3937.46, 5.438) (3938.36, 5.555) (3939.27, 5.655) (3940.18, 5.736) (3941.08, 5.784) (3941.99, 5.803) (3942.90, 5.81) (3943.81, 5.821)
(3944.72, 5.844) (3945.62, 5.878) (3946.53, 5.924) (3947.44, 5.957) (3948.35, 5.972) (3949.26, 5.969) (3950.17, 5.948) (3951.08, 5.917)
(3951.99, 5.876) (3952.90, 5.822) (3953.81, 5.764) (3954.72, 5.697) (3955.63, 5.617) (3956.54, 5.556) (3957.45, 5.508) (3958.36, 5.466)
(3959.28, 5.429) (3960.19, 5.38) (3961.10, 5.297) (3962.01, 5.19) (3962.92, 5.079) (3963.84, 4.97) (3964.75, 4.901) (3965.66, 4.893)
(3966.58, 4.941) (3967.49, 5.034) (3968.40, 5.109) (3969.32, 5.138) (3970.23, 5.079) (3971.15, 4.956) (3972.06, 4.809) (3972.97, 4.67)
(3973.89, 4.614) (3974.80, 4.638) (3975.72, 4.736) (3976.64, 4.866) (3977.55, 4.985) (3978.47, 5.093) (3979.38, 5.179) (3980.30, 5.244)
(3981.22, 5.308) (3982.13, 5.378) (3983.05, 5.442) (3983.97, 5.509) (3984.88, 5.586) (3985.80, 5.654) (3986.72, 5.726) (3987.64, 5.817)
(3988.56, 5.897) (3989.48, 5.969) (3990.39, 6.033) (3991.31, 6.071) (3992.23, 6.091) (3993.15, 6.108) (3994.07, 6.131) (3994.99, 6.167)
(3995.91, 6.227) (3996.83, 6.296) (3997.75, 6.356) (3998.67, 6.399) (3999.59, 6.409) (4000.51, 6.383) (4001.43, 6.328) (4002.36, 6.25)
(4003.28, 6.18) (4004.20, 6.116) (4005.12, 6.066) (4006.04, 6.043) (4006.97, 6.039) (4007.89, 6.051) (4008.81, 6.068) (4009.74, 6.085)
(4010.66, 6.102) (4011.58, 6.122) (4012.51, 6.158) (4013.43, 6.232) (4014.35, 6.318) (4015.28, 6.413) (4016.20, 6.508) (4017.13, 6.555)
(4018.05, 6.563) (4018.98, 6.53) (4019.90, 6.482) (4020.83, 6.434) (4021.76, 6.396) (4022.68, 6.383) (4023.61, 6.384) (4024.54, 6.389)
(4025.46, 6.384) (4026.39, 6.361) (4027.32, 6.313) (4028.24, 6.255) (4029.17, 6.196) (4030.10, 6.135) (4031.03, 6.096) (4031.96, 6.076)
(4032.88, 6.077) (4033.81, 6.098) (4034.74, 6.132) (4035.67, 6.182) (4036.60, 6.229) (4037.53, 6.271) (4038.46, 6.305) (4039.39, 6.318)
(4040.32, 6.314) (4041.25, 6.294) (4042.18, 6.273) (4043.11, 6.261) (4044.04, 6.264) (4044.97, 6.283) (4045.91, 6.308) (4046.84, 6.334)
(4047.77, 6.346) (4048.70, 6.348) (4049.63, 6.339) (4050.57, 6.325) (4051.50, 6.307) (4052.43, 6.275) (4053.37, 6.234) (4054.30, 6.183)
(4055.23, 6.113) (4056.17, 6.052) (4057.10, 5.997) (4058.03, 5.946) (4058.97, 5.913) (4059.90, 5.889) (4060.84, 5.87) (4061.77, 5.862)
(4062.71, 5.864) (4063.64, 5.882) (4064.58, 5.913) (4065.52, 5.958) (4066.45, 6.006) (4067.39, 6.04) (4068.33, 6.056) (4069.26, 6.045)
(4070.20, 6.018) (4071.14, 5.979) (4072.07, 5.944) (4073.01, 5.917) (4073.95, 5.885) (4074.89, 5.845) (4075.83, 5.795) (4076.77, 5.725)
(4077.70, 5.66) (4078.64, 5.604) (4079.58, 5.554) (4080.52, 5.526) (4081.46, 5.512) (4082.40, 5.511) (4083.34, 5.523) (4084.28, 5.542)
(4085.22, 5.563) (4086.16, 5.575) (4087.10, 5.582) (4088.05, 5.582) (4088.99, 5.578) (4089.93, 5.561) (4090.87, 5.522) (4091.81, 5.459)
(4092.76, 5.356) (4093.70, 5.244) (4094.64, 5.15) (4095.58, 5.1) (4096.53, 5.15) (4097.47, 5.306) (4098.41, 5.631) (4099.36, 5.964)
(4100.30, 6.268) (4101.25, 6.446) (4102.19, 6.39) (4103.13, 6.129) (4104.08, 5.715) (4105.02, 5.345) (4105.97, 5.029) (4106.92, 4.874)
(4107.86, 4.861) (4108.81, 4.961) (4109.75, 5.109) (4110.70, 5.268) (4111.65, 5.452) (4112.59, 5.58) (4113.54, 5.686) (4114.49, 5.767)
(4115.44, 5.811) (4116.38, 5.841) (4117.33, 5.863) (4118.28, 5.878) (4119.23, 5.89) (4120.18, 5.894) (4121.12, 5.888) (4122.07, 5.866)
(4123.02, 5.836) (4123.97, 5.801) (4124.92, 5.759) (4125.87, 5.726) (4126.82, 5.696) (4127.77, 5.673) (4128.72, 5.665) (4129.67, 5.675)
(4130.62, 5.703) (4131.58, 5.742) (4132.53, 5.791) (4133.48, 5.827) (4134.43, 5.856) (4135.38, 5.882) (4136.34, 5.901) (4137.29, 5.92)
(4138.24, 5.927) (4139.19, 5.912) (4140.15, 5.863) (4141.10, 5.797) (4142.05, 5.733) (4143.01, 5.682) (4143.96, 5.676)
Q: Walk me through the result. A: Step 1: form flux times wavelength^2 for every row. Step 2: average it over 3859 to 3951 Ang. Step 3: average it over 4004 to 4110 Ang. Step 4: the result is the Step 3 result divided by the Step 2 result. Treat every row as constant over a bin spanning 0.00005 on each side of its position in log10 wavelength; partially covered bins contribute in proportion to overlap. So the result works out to 1.1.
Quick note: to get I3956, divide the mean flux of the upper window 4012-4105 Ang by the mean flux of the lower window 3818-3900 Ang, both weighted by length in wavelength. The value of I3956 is 1.10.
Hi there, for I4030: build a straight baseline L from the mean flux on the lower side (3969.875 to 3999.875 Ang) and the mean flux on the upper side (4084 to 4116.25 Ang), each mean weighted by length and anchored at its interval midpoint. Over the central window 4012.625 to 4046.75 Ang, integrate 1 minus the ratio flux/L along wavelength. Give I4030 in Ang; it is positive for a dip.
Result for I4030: -4.7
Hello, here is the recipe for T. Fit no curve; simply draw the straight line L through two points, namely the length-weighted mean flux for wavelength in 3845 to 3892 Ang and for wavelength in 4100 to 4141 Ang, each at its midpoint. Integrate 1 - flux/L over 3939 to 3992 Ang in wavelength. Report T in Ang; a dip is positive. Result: 2.83 Ang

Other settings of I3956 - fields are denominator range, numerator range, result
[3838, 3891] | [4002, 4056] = 1.11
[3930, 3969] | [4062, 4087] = 1.06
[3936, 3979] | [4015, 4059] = 1.16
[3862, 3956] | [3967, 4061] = 1.05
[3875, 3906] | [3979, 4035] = 1.15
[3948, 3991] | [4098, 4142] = 1.07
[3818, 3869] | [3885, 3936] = 1.02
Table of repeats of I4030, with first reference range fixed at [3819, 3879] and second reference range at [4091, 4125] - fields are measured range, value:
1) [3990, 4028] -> -4.63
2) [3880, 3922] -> 0.37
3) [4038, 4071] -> -3.20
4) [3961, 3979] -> 2.06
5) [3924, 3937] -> 0.35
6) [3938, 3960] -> -0.70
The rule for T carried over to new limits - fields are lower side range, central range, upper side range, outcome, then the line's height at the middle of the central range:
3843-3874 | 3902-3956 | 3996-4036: 3.3 Ang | 6.12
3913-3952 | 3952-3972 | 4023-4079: 1.8 Ang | 5.79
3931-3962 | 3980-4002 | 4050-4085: -0.9 Ang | 5.71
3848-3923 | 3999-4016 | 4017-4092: -0.7 Ang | 5.96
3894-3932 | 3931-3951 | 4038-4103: 0.5 Ang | 5.73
